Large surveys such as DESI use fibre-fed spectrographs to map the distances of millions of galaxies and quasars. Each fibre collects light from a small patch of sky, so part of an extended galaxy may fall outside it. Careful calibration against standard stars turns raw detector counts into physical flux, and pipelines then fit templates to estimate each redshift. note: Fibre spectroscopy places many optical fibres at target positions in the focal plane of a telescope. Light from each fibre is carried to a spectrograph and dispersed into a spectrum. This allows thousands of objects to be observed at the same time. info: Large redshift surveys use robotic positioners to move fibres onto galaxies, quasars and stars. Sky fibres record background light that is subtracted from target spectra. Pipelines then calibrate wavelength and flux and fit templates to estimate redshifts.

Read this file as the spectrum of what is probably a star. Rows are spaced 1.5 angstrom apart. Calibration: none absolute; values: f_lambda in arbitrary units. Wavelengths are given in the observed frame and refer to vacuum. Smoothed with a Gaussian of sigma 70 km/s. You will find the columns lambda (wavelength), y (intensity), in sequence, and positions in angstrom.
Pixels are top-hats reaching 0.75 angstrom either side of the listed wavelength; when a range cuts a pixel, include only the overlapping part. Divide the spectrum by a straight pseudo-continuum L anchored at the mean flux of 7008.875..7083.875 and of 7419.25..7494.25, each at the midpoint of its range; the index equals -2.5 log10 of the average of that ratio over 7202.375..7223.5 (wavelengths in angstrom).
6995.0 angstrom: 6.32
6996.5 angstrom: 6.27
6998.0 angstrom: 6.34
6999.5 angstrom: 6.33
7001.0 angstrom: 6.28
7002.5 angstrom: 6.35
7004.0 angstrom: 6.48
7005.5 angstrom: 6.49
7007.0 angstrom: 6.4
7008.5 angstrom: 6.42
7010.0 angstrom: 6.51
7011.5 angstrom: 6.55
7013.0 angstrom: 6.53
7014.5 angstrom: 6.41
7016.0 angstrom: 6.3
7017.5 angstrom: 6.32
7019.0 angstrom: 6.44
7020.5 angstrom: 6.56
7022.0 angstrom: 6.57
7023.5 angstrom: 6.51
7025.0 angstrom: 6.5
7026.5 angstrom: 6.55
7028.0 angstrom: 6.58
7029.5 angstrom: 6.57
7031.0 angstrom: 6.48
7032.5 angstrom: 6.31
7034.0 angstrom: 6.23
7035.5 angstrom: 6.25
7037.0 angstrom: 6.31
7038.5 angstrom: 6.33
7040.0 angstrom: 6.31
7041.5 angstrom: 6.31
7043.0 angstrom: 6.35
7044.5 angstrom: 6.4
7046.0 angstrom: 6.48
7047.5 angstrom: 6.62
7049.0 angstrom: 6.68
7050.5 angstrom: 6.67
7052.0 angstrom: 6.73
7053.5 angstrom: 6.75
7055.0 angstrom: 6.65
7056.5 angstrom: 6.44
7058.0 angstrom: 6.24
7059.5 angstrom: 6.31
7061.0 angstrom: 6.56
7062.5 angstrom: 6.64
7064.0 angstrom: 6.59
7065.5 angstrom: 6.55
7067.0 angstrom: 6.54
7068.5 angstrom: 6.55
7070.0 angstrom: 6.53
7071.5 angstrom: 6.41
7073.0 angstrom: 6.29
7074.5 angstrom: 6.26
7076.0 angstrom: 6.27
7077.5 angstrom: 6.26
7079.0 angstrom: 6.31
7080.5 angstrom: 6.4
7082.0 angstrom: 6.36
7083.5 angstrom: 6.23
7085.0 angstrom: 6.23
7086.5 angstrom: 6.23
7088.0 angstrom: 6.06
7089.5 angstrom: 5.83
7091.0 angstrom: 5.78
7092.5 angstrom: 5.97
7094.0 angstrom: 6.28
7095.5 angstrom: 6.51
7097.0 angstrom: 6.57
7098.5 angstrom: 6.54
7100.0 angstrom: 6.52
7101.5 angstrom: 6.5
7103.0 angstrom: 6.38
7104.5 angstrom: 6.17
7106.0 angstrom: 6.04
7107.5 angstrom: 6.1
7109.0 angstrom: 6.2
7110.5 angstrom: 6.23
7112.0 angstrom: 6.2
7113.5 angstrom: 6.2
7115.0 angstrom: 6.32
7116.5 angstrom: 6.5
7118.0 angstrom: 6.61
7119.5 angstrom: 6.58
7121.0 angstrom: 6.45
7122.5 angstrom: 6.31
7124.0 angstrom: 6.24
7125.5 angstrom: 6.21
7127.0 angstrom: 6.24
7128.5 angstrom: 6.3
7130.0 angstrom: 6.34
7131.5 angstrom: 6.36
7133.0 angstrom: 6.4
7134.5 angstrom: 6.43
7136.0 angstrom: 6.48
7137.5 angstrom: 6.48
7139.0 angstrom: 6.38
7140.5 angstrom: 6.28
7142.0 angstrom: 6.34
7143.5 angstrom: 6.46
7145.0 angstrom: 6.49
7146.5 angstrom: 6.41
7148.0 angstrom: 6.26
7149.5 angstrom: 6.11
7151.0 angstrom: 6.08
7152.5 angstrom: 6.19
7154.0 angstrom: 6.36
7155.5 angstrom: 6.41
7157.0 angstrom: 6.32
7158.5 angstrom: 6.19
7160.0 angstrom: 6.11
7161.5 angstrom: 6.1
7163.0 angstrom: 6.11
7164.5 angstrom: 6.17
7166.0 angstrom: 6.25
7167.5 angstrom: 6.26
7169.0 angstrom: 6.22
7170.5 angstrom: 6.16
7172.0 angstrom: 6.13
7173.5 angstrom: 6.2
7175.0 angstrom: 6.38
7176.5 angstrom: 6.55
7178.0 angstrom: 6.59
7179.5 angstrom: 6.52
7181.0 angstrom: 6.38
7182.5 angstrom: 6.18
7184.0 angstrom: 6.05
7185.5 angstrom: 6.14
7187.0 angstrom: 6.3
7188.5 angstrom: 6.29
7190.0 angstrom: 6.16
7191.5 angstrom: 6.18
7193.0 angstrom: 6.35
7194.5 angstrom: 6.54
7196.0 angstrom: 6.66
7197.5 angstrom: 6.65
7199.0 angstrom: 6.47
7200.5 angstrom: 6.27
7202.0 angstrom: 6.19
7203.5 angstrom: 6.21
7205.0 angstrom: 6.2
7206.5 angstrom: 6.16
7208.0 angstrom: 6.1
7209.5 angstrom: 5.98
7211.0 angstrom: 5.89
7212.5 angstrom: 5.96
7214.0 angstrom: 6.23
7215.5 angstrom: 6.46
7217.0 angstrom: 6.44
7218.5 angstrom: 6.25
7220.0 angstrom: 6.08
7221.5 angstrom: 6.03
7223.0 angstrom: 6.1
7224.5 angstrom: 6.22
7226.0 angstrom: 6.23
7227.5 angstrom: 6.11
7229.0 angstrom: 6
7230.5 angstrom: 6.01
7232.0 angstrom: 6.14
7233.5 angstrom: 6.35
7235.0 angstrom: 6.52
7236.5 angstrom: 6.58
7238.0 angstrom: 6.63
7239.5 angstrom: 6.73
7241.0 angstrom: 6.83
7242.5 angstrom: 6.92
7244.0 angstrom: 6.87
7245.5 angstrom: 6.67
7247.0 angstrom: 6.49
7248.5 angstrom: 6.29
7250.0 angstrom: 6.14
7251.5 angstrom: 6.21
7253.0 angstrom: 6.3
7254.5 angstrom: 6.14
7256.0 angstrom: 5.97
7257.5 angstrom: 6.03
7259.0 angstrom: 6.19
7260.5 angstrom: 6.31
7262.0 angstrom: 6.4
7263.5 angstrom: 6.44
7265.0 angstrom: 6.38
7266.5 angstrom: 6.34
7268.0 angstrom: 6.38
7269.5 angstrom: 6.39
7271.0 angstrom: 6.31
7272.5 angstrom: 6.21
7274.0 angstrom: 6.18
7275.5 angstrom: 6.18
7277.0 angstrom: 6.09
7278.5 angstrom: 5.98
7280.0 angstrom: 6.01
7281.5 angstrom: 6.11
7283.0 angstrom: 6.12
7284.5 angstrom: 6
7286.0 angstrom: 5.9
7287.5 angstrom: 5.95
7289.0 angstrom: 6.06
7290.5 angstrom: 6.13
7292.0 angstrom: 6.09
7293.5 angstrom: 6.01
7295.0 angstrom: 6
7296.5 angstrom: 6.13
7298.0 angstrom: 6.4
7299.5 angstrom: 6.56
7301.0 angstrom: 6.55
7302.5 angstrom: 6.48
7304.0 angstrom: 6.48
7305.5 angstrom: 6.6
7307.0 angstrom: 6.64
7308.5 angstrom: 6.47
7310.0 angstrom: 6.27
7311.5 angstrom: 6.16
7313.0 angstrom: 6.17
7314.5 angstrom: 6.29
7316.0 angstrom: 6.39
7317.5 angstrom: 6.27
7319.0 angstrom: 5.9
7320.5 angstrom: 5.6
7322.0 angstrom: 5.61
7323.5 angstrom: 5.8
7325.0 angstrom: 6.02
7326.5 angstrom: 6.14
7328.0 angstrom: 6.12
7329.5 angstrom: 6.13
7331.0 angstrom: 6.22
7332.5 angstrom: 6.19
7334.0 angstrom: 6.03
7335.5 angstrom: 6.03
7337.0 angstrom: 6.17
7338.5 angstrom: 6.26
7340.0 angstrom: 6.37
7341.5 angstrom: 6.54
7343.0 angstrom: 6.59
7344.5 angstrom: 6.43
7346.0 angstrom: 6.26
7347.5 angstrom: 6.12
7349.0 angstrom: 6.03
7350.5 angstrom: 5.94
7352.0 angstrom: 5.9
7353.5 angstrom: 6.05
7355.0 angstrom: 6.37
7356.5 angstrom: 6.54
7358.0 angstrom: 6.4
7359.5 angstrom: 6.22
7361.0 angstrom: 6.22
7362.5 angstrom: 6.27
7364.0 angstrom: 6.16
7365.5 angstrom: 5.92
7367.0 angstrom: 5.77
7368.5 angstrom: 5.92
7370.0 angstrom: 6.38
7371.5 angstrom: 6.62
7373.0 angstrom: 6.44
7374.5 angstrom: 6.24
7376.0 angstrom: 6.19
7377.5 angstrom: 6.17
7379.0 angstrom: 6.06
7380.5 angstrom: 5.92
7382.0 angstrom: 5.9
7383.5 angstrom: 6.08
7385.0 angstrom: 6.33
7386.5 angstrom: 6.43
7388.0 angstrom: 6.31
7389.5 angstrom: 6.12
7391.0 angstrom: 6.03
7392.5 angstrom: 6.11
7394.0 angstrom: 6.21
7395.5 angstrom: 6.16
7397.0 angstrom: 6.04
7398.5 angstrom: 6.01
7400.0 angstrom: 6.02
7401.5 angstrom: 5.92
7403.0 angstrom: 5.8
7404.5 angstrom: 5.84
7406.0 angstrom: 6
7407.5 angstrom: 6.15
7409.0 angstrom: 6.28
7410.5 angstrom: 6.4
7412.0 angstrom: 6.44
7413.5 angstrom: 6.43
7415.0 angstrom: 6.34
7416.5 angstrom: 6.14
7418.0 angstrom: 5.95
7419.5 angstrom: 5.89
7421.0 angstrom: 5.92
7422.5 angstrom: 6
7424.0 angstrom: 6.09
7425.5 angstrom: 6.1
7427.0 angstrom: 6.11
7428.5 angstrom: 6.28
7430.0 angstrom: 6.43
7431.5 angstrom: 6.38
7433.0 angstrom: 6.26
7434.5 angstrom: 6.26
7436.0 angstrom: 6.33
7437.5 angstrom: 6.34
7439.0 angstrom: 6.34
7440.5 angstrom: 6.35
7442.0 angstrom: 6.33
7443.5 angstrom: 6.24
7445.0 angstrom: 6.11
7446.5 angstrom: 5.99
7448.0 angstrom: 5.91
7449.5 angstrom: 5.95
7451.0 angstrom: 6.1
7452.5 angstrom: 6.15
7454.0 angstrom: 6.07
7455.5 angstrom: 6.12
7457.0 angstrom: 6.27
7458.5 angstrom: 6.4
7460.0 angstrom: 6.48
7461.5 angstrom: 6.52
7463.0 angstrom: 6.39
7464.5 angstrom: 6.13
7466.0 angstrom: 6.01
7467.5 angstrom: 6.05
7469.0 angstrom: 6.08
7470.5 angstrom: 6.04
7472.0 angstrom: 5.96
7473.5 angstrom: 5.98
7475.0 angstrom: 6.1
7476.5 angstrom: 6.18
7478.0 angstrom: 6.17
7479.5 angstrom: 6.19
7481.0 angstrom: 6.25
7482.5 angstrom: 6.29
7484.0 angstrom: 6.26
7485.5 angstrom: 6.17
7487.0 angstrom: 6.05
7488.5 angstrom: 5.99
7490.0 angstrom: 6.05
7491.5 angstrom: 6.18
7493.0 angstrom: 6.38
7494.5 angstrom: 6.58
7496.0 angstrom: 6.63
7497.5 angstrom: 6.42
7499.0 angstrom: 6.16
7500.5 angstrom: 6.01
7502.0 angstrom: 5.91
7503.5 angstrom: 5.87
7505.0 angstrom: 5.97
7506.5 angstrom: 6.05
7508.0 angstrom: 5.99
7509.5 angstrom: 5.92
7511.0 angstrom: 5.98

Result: 0.03 mag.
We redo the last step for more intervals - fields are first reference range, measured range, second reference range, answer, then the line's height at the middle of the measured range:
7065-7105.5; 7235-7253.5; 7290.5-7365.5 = -0.05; 6.25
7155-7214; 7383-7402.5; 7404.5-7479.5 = 0.01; 6.19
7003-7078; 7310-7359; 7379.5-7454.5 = 0.01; 6.21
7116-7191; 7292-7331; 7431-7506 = 0.01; 6.25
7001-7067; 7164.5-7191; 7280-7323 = 0.01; 6.32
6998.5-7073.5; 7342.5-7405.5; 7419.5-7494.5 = 0.01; 6.24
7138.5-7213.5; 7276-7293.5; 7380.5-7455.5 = 0.03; 6.21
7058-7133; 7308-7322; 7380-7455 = 0.01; 6.2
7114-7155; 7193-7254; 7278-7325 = -0.01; 6.25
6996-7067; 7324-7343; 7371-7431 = 0.00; 6.2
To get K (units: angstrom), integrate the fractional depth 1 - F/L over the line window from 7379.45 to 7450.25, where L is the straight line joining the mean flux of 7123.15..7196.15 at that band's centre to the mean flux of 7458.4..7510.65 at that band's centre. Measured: 0.5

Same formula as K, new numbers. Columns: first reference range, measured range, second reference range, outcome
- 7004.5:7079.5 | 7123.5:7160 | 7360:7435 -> 0.3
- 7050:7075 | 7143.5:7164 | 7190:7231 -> 0.3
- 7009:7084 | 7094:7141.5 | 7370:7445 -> 0.3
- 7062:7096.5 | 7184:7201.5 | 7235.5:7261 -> 0.1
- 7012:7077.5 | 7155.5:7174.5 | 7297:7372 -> 0.5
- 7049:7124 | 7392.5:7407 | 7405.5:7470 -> 0.5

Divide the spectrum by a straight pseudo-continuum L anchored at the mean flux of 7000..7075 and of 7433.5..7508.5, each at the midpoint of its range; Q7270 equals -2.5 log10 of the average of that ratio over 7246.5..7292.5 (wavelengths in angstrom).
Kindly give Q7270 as 0.02 mag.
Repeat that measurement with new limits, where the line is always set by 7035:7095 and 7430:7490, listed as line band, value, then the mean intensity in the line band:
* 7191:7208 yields -0.01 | 6.34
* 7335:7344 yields -0.02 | 6.34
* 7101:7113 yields 0.02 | 6.22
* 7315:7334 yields 0.04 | 6.04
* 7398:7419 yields 0.02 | 6.12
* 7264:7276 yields 0.00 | 6.3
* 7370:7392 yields 0.00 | 6.21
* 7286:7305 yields 0.01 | 6.23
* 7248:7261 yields 0.02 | 6.17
